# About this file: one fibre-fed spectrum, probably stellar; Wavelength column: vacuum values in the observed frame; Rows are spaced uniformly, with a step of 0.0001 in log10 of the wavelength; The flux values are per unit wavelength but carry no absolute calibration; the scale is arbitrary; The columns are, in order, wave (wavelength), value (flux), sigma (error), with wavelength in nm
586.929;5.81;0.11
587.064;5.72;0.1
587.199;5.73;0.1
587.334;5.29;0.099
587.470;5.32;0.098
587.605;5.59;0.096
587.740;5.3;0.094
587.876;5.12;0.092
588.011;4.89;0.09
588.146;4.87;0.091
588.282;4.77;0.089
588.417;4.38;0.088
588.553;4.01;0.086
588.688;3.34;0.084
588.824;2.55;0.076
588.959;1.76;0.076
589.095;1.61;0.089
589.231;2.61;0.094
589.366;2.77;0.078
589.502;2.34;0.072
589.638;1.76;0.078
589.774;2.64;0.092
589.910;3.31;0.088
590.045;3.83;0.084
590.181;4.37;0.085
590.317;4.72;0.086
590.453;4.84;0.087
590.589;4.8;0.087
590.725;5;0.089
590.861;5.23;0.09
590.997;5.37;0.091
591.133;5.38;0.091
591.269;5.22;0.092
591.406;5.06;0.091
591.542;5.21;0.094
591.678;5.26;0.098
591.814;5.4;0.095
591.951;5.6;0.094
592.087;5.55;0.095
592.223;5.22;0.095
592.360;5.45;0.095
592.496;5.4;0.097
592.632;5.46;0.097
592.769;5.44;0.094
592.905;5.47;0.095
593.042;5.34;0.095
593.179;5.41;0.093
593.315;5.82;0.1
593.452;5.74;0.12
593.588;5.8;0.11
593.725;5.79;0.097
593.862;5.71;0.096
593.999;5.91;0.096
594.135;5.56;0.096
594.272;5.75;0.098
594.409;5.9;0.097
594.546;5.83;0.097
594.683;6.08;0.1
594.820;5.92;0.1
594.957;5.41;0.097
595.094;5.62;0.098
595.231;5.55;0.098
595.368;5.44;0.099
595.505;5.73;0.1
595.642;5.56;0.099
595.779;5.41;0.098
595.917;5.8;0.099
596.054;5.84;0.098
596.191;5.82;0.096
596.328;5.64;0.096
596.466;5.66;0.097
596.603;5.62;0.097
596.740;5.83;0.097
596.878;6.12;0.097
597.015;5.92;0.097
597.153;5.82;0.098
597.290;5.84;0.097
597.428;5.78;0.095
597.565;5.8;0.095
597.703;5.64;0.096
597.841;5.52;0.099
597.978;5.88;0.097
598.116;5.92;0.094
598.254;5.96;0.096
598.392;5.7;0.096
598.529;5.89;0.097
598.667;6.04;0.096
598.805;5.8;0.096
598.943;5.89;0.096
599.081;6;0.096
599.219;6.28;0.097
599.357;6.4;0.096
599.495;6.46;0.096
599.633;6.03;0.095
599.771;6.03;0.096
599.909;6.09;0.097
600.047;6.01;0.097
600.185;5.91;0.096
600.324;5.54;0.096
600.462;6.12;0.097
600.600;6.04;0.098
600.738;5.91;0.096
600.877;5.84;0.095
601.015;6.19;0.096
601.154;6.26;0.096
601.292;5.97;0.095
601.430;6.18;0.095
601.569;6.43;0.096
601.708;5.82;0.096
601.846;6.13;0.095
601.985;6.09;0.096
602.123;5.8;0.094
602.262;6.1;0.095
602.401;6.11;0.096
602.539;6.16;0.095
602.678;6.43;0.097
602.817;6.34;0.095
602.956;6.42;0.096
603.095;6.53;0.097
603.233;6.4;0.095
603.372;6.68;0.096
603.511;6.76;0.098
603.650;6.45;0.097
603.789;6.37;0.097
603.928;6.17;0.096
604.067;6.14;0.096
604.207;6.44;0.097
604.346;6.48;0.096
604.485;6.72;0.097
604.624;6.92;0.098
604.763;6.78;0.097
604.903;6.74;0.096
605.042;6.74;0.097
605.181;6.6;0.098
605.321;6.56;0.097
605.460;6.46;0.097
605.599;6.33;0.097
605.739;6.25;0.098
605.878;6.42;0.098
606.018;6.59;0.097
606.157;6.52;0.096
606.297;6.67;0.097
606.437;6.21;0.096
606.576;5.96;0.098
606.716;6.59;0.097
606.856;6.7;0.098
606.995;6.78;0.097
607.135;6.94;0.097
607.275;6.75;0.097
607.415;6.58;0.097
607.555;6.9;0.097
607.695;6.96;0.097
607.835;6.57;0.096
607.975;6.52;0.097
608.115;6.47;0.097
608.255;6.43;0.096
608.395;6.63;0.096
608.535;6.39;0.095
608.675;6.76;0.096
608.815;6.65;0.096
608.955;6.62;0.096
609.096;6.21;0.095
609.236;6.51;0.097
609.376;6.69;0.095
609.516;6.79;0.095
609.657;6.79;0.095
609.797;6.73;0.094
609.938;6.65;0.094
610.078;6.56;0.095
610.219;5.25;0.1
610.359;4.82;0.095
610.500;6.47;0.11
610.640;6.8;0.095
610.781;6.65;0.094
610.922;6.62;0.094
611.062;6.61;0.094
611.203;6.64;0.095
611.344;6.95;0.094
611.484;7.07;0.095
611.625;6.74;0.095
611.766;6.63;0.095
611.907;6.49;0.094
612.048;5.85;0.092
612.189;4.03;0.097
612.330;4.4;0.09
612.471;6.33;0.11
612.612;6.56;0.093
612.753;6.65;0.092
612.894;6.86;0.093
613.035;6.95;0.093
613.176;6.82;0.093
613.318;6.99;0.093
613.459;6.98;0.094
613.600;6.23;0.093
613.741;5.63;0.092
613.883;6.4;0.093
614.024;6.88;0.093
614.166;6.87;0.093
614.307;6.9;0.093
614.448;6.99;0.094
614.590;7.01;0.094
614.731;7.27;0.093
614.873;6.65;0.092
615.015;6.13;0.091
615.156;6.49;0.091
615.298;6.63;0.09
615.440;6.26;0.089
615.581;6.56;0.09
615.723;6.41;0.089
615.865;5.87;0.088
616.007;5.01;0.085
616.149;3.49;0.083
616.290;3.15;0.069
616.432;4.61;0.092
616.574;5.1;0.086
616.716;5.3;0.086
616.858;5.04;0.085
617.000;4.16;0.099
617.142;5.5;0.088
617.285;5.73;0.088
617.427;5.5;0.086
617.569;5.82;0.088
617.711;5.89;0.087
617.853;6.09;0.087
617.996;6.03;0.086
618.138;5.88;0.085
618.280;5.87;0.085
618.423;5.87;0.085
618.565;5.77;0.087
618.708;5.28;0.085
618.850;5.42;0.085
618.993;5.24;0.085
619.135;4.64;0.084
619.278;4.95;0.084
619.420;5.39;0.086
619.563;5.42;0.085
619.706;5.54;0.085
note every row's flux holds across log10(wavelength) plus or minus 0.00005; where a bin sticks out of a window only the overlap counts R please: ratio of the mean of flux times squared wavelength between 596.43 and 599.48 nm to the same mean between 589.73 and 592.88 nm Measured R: 1.21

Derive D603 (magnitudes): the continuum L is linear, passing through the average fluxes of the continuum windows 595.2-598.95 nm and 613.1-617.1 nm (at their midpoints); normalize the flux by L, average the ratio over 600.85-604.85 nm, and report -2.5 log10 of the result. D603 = -0.09 mag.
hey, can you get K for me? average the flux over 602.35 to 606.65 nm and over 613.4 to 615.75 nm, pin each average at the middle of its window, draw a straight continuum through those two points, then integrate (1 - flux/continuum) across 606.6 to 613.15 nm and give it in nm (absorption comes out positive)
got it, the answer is 0.07 nm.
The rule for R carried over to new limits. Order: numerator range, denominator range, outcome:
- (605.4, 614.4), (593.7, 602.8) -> 1.14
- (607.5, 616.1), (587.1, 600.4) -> 1.31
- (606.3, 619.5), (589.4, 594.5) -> 1.31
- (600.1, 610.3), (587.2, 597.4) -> 1.33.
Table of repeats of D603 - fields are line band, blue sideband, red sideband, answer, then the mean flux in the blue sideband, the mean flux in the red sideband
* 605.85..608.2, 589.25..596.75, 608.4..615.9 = -0.08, 5.17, 6.47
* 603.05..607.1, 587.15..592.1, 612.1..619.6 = -0.24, 4.33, 5.85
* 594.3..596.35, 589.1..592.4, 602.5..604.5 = -0.12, 4.39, 6.43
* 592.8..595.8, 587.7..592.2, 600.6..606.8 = -0.16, 4.21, 6.35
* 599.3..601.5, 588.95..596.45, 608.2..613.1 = -0.08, 5.02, 6.39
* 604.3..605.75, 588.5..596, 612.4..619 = -0.21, 4.86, 5.99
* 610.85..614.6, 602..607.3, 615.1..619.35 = -0.12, 6.47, 5.45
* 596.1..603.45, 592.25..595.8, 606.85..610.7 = -0.01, 5.63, 6.53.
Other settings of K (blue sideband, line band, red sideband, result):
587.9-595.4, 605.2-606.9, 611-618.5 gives -0.26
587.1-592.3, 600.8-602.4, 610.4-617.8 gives -0.26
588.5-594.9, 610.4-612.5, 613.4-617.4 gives -0.21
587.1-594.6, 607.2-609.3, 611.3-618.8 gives -0.35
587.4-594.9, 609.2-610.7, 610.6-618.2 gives -0.13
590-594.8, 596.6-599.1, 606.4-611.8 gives -0.03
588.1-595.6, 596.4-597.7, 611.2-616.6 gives -0.17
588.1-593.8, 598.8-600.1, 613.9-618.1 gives -0.30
